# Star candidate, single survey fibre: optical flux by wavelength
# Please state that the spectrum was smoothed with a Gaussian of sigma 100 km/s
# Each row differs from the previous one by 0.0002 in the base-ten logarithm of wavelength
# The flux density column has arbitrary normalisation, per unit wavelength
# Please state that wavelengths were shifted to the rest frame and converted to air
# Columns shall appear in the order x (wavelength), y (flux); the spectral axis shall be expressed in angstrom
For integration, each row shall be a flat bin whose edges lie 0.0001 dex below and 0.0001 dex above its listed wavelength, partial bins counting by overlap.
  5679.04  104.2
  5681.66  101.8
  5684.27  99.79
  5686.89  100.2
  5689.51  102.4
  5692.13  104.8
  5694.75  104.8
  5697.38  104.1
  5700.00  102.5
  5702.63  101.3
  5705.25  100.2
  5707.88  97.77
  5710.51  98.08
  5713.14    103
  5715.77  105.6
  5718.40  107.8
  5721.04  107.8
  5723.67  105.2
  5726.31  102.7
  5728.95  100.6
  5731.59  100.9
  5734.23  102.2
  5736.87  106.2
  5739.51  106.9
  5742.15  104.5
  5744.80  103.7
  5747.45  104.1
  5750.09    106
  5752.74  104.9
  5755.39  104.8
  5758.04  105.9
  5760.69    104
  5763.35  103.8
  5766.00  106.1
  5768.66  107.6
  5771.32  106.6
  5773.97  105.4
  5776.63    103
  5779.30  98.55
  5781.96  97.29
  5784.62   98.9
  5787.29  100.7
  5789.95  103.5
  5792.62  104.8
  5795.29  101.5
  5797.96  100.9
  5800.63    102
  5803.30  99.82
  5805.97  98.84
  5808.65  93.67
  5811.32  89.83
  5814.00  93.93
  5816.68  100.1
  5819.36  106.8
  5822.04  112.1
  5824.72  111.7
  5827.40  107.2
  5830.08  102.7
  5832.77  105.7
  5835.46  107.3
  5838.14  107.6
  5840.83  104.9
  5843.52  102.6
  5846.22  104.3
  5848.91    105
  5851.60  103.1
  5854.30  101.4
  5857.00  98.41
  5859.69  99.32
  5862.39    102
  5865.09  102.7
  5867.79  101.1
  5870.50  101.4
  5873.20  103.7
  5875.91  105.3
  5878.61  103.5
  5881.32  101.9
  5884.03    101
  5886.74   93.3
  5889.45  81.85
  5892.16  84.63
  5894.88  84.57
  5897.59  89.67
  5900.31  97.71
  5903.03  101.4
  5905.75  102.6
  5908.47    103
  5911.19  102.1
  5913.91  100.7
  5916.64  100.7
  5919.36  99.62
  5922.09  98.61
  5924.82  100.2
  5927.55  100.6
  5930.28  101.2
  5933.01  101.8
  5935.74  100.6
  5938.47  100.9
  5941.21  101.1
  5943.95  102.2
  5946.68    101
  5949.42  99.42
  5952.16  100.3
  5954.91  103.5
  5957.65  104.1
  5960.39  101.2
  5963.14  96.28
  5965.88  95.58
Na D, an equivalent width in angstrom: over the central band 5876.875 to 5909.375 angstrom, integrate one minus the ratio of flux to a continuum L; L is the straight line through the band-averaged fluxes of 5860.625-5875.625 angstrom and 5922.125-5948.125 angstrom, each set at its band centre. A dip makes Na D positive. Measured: 2.0 angstrom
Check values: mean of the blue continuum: 102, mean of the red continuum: 101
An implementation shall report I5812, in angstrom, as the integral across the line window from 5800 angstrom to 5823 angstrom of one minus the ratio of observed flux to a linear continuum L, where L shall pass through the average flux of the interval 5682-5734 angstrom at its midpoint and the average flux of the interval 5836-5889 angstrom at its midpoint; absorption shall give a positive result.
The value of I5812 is 0.6 angstrom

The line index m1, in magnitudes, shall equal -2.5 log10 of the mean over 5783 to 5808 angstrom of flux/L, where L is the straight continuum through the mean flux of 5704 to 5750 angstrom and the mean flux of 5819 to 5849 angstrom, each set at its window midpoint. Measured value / 0.05 mag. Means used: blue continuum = 103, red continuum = 107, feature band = 101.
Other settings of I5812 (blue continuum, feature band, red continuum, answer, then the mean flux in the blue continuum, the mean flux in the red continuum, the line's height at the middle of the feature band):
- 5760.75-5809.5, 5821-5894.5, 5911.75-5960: -0.2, 102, 101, 101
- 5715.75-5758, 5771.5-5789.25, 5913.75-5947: 0.4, 105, 101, 104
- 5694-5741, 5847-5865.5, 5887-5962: -0.3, 103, 98.6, 100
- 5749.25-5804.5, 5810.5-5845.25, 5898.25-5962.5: -0.6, 103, 101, 102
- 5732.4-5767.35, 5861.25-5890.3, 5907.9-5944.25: 0.5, 105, 101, 102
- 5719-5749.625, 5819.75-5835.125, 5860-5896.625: -1.2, 104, 97.4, 99.8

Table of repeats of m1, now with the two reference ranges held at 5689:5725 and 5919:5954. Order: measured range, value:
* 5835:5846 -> -0.04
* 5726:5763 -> -0.01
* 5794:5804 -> 0.01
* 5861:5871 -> 0.00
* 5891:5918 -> 0.05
